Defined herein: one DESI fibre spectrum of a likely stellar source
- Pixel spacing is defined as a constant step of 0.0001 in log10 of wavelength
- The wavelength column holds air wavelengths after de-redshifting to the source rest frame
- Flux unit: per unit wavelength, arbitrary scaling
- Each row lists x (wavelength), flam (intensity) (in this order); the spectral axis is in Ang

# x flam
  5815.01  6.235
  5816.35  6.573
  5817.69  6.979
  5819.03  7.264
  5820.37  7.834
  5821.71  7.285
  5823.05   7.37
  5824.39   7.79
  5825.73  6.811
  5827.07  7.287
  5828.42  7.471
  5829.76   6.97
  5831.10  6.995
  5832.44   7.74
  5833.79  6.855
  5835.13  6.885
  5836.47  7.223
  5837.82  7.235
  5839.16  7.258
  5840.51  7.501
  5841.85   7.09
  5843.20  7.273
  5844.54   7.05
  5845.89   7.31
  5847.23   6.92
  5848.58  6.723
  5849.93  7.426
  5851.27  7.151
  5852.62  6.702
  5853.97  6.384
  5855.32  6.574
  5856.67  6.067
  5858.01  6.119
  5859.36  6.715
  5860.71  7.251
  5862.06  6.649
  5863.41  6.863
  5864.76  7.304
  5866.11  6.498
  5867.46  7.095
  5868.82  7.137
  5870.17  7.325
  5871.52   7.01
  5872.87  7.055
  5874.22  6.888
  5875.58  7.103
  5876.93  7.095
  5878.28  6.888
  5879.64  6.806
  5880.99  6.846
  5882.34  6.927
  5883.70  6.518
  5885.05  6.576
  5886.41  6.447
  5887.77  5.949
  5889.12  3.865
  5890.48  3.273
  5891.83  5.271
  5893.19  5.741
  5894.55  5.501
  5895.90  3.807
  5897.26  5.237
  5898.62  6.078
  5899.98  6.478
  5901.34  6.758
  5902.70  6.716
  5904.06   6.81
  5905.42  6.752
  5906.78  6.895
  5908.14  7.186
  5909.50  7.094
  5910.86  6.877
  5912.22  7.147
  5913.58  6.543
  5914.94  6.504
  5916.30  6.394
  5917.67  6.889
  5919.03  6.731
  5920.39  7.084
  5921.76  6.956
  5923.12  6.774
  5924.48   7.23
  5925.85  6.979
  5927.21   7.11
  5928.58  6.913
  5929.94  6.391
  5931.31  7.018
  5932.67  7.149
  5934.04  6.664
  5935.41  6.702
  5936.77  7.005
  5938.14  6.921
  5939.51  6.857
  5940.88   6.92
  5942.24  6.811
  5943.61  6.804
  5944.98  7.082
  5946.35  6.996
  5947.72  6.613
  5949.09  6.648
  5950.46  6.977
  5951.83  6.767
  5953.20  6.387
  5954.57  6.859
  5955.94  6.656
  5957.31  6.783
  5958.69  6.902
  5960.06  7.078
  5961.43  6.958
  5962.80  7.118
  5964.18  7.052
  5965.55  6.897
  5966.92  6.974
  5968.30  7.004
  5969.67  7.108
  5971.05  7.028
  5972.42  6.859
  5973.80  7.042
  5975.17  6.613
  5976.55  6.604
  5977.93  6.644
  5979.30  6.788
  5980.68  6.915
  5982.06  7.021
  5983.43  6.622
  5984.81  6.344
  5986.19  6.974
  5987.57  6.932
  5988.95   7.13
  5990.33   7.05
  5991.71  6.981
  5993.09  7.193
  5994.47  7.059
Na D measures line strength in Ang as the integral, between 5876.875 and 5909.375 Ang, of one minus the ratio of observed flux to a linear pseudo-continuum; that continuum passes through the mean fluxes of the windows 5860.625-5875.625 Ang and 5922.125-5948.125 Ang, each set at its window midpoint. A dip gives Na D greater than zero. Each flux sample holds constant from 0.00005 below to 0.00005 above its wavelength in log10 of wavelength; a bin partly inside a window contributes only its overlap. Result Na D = 4.0 Ang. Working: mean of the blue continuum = 7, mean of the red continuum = 6.9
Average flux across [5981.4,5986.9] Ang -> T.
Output 6.74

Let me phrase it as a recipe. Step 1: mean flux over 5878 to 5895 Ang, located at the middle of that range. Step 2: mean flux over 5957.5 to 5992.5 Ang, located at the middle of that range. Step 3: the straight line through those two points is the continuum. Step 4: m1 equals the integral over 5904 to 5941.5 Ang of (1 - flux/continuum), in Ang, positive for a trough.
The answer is -3.5 Ang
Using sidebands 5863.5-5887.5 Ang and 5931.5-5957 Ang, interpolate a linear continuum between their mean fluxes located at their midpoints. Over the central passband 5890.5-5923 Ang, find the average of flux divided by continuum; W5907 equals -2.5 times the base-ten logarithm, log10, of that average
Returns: 0.083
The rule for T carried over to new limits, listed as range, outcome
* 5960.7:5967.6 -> 7.01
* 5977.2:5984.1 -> 6.8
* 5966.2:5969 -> 6.99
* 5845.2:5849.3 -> 6.98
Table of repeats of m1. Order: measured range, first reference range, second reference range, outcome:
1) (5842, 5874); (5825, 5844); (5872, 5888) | 0.36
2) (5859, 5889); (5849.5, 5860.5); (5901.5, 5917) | -0.45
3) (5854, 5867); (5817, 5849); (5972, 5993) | 0.88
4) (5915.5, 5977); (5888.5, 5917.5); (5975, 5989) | -4.08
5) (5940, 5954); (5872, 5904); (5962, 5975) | -0.10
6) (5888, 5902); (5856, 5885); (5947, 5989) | 3.34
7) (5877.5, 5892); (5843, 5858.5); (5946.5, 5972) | 1.82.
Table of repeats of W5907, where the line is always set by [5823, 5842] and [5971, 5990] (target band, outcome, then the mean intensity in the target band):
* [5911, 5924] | 0.03 mag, 6.79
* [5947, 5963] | 0.01 mag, 6.8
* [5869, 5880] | 0.01 mag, 7.03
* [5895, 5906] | 0.16 mag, 6.06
